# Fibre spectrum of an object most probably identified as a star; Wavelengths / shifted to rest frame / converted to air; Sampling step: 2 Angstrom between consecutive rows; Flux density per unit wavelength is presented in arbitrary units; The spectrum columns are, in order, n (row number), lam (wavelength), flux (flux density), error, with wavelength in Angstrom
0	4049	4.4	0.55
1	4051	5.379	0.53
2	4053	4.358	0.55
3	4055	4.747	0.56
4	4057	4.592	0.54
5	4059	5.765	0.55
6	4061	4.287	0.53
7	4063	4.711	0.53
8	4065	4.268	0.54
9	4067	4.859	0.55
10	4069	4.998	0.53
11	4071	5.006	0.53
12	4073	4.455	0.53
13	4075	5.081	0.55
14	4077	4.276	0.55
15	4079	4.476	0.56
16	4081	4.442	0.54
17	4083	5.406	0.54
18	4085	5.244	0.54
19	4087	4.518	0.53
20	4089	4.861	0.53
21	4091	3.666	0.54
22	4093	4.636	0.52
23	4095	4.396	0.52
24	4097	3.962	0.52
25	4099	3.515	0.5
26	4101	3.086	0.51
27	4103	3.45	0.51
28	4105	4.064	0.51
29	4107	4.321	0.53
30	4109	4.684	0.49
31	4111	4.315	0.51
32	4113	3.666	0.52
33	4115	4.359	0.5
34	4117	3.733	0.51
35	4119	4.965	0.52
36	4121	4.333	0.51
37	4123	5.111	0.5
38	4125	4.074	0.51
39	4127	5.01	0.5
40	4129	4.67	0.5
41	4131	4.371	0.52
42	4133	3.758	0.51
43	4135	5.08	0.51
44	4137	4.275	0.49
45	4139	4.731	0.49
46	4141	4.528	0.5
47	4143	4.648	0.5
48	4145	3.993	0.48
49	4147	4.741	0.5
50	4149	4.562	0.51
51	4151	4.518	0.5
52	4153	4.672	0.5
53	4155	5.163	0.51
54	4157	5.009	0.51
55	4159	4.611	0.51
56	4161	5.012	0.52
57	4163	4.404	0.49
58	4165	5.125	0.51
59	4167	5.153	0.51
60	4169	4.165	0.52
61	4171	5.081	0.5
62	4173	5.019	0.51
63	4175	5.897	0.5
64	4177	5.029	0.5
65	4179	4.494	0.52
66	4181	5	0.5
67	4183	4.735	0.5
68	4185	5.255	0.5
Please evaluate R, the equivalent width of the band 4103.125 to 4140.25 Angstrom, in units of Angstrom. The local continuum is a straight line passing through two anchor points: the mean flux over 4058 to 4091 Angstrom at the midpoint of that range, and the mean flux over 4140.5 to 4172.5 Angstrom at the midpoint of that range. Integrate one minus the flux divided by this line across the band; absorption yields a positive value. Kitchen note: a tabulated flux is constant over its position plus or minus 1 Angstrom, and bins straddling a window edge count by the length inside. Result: 2.7 Angstrom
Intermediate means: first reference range 4.76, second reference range 4.72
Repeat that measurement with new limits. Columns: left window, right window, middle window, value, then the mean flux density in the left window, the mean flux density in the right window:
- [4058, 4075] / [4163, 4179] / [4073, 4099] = 1.66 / 4.81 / 4.99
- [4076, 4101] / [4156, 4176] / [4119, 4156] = 1.28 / 4.4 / 4.95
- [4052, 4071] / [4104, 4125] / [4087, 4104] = 1.93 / 4.75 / 4.34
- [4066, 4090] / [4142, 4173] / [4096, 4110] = 2.67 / 4.8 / 4.73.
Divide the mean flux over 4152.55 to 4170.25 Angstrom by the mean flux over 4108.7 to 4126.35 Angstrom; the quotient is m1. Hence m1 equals 1.1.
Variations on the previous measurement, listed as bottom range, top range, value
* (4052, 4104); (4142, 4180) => 1.07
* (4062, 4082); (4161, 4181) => 1.06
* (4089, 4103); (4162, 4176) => 1.27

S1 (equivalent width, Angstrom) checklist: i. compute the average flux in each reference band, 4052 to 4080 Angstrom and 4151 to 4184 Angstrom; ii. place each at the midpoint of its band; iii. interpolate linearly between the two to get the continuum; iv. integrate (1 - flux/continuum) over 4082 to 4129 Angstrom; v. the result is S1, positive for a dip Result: 4.4 Angstrom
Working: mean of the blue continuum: 4.71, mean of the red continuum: 4.9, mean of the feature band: 4.33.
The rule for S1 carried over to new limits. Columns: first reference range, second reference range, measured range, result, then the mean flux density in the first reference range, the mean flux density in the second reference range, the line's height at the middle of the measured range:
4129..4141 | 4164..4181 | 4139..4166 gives 0.1 Angstrom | 4.47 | 5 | 4.71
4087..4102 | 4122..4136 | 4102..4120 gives 0.6 Angstrom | 4.05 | 4.58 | 4.3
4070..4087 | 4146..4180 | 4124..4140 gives 1.1 Angstrom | 4.78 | 4.86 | 4.83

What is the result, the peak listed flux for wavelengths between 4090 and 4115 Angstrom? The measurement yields 4.684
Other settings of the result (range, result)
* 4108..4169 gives 5.163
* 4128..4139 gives 5.08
